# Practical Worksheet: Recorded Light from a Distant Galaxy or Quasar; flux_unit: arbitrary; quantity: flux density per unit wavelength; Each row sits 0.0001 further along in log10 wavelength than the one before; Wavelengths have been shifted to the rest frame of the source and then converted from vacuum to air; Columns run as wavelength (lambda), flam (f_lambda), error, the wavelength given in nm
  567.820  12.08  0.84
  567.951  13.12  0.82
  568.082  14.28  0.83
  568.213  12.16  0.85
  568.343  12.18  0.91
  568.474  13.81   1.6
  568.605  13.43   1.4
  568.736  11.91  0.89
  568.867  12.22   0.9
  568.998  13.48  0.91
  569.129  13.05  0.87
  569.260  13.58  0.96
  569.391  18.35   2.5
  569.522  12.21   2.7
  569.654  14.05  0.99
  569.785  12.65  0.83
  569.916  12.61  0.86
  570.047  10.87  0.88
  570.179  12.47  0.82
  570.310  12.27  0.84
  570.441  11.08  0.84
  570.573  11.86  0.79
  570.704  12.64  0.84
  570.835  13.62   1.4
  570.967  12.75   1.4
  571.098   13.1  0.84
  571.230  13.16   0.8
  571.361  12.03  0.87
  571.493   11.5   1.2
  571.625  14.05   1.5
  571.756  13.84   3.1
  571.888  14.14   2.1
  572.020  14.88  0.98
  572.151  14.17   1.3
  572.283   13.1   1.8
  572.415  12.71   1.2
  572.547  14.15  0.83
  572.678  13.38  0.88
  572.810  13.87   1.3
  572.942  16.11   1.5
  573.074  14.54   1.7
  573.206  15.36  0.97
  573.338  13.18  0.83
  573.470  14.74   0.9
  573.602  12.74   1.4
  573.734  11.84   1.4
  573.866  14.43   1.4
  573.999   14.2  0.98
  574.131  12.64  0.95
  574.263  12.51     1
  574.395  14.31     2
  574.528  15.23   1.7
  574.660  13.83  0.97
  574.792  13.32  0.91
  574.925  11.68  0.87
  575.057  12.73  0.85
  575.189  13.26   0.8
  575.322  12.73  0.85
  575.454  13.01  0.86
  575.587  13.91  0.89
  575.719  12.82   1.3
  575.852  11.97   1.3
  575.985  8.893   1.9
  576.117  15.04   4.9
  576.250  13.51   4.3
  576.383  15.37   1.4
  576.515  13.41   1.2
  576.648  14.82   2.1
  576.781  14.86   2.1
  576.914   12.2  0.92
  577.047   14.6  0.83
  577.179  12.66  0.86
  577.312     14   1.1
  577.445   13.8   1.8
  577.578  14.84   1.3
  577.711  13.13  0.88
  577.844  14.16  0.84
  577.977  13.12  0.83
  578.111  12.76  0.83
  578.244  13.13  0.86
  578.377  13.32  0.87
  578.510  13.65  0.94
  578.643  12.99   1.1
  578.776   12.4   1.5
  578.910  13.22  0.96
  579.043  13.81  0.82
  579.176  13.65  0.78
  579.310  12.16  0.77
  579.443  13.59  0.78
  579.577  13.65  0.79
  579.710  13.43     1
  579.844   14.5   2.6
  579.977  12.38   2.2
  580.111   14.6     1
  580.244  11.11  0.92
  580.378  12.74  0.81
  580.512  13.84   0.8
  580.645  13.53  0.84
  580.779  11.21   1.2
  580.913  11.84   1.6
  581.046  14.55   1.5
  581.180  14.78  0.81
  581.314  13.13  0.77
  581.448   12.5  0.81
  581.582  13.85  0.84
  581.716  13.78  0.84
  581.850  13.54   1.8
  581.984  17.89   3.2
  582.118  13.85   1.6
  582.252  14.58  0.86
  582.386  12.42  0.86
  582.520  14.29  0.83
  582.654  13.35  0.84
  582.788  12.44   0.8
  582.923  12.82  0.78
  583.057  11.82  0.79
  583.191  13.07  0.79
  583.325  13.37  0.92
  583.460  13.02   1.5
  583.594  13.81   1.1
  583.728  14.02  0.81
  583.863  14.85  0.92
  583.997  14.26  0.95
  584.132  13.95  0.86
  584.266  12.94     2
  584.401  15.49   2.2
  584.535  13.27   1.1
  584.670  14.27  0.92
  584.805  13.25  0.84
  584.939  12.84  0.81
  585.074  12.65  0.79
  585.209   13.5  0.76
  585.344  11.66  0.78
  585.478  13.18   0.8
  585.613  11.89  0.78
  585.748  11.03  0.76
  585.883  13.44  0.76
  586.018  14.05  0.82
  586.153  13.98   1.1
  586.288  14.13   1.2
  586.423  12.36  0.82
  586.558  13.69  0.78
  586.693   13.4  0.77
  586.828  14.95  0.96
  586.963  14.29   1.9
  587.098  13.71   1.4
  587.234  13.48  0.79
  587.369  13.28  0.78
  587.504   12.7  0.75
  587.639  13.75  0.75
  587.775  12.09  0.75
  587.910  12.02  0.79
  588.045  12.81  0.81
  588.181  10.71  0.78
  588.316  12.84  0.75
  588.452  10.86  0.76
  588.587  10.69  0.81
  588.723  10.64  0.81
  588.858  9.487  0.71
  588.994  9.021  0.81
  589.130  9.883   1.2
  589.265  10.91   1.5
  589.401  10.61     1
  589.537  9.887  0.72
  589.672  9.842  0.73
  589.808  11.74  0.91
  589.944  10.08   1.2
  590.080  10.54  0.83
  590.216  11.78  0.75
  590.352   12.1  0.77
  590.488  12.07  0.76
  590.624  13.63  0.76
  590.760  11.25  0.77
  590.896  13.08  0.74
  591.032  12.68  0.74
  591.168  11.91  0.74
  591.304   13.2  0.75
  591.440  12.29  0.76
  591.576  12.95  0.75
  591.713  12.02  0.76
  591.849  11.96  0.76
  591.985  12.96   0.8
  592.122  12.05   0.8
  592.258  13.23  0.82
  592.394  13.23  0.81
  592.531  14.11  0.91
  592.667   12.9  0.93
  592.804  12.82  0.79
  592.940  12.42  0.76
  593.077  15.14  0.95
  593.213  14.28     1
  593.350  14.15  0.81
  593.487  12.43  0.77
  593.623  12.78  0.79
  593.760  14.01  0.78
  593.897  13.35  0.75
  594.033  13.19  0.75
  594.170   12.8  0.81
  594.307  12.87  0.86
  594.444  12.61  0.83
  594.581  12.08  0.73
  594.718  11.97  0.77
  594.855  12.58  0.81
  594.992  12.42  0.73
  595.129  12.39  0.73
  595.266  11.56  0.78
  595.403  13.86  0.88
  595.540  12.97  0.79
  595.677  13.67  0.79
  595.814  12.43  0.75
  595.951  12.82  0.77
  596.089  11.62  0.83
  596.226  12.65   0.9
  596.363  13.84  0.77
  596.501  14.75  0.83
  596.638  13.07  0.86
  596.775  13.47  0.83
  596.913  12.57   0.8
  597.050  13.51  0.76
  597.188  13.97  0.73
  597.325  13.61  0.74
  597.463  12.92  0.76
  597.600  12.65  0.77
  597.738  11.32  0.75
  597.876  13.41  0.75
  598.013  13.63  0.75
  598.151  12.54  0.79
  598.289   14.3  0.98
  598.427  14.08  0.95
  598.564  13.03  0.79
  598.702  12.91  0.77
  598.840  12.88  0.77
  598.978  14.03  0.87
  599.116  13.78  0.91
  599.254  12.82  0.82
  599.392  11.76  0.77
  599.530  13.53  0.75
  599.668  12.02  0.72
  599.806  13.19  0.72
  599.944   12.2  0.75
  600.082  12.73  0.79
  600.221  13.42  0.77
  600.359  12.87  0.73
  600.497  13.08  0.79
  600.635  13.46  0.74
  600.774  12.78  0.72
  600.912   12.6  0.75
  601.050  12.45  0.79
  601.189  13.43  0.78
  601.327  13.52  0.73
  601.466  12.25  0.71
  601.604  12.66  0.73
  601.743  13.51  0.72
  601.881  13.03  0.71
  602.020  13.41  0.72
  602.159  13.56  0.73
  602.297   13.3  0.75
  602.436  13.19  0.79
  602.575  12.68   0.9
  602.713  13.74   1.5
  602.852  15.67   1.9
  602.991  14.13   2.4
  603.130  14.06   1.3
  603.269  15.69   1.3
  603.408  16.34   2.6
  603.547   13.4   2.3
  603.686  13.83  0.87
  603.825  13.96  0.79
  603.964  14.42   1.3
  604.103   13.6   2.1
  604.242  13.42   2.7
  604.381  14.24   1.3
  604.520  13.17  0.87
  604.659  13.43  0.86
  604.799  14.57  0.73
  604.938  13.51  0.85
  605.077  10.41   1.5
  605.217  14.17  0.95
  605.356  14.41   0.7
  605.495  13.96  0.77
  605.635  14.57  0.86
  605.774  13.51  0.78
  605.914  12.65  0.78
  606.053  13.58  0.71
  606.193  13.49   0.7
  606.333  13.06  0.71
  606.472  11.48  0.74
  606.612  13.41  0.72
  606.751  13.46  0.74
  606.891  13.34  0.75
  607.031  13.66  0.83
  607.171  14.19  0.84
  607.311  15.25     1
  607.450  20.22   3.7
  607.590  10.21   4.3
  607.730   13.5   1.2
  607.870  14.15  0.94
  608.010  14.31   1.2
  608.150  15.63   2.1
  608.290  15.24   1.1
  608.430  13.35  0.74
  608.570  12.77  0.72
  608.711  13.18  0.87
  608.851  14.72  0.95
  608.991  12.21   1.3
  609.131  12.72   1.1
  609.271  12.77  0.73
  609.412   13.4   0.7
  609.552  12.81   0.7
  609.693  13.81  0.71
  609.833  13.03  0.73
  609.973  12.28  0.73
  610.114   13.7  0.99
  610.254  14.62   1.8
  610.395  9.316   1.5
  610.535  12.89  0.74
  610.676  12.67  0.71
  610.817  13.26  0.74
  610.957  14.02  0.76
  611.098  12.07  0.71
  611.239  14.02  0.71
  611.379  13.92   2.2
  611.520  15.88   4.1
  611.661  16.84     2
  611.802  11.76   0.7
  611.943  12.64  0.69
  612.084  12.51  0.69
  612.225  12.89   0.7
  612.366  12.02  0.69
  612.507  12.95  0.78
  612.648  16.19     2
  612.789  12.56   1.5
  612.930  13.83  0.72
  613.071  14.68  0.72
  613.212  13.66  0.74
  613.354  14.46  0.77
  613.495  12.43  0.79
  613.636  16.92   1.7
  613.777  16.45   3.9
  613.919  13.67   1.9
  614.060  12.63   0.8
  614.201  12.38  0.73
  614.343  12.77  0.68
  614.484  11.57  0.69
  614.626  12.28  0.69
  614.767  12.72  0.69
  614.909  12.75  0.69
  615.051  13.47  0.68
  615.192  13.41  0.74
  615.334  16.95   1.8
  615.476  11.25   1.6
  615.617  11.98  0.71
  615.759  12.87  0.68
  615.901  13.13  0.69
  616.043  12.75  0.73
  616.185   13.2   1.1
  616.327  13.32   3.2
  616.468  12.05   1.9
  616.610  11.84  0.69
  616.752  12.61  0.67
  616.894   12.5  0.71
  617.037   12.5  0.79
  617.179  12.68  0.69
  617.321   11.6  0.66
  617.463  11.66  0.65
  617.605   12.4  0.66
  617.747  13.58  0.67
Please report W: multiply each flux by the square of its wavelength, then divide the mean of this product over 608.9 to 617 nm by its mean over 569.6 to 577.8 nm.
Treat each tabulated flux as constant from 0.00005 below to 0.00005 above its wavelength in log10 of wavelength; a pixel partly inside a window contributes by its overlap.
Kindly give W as 1.1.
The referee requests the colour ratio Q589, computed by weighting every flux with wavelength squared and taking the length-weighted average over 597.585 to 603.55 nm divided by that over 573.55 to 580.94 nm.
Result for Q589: 1.1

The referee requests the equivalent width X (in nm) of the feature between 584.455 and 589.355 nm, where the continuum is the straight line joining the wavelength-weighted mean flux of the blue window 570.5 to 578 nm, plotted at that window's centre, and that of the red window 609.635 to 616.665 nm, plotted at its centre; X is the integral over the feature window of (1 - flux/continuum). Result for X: 0.33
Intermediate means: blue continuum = 13.5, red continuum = 13.3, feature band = 12.5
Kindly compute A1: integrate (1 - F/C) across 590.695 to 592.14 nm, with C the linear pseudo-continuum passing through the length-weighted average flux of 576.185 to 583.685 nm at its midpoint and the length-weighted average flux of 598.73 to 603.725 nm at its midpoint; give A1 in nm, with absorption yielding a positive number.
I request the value 0.108 nm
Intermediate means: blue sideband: 13.5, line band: 12.4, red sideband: 13.4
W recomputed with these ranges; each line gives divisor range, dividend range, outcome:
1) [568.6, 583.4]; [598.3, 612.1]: 1.11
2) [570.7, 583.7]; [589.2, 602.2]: 1.01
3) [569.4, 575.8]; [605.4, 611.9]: 1.15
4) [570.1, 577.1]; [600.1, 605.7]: 1.12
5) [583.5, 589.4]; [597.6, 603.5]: 1.09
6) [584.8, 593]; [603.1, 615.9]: 1.18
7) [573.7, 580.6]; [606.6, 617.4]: 1.13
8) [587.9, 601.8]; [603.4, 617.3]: 1.12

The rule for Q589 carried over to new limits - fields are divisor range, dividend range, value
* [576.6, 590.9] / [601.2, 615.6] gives 1.14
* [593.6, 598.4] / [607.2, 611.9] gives 1.10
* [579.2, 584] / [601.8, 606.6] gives 1.10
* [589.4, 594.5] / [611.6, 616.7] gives 1.14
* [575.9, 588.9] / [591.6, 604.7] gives 1.05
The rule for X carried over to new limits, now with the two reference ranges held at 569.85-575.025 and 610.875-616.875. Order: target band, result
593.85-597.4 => 0.11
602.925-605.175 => -0.09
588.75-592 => 0.46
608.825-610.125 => 0.03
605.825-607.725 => -0.05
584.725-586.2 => 0.05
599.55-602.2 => 0.08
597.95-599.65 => 0.01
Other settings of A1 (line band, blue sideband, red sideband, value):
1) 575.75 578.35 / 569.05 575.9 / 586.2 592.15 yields -0.10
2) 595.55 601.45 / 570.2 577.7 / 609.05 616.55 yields 0.12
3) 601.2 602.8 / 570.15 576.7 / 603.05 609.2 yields 0.07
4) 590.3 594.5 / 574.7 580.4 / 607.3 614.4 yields 0.16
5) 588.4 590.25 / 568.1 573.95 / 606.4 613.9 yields 0.42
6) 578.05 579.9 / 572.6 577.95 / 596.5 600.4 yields 0.03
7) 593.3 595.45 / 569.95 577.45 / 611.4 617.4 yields 0.08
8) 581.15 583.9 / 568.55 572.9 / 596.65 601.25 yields -0.11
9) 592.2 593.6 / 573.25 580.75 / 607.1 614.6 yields 0.00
